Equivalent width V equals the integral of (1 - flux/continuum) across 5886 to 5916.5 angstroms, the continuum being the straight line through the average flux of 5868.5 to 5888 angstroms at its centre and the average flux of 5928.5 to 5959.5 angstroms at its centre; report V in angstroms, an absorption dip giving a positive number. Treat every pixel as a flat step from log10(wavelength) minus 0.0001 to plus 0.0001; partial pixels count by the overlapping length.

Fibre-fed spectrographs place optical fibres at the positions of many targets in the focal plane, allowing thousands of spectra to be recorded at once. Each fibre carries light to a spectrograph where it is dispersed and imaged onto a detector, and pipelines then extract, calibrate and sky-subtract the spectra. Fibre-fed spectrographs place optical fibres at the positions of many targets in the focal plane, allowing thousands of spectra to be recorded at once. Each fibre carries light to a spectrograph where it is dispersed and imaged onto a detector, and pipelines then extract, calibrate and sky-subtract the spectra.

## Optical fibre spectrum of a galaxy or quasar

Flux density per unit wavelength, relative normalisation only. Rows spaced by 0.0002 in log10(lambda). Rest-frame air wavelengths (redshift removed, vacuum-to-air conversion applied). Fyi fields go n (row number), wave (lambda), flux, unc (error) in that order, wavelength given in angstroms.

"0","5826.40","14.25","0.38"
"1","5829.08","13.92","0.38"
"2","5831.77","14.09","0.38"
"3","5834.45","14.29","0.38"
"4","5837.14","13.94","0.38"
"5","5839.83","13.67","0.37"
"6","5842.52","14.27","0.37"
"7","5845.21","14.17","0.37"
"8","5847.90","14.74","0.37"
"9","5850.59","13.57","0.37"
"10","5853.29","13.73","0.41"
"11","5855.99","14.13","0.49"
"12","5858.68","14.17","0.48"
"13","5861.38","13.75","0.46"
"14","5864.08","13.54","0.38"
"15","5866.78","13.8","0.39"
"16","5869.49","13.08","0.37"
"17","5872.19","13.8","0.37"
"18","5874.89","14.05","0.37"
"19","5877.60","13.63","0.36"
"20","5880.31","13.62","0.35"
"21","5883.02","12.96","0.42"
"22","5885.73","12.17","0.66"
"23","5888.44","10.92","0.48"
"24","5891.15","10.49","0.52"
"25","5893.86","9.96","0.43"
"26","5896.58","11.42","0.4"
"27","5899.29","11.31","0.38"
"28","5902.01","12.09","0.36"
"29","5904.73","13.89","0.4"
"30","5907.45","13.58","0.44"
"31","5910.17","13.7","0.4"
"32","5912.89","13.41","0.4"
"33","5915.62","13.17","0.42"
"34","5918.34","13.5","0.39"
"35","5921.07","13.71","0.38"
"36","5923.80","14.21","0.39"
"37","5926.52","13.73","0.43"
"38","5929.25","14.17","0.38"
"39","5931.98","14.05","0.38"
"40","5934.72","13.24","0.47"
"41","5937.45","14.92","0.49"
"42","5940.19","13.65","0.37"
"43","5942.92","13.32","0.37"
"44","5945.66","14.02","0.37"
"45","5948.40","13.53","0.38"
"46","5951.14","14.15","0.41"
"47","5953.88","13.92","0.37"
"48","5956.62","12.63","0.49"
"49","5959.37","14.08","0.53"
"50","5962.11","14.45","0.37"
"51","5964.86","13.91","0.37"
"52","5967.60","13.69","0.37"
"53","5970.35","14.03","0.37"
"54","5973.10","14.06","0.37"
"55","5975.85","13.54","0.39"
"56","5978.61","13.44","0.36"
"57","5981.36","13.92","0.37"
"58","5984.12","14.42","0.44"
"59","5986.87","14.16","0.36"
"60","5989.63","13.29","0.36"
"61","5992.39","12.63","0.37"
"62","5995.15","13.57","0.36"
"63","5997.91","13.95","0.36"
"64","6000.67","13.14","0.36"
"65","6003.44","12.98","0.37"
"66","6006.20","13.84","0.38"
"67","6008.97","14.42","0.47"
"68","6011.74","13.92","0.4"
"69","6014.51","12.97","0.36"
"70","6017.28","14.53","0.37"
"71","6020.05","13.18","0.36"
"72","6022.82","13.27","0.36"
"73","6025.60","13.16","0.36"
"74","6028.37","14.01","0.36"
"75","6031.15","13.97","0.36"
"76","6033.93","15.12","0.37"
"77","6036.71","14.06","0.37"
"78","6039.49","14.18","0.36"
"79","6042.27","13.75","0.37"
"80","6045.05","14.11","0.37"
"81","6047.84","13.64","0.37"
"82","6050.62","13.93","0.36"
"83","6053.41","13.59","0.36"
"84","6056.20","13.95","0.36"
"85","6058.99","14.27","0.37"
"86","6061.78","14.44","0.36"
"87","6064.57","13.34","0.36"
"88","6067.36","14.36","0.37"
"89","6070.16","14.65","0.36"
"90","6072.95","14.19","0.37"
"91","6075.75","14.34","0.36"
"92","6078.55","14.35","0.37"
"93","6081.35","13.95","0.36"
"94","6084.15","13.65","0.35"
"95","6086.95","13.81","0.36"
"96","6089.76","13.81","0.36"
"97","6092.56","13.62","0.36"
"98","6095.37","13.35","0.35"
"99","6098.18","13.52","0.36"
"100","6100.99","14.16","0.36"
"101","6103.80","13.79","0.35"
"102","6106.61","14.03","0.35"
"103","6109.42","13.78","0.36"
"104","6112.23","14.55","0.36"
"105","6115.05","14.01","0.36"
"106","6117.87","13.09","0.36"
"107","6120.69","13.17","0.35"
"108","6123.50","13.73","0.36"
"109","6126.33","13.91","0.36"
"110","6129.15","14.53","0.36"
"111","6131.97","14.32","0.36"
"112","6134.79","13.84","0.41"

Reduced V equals 2.9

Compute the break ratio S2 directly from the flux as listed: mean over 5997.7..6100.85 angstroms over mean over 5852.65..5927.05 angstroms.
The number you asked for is 1.06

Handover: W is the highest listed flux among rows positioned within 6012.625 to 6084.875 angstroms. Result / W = 15.12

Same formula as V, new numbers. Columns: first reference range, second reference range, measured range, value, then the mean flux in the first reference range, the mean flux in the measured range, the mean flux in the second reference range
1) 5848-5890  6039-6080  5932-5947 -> -0.21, 13.4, 13.8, 14.1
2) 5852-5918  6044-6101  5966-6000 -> -0.63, 12.9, 13.7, 13.9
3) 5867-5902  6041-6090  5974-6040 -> -1.31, 12.3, 13.7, 14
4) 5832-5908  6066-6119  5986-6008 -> 0.28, 13.2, 13.4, 13.9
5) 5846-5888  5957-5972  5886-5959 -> 3.66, 13.6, 13.1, 13.9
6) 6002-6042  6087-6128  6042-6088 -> -0.79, 13.8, 14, 13.8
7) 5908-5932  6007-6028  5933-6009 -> -0.27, 13.7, 13.7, 13.7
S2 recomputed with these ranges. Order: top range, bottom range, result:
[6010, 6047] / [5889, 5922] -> 1.11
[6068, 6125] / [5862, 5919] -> 1.09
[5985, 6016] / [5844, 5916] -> 1.04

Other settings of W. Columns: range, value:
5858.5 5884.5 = 14.17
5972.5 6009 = 14.42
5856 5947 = 14.92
